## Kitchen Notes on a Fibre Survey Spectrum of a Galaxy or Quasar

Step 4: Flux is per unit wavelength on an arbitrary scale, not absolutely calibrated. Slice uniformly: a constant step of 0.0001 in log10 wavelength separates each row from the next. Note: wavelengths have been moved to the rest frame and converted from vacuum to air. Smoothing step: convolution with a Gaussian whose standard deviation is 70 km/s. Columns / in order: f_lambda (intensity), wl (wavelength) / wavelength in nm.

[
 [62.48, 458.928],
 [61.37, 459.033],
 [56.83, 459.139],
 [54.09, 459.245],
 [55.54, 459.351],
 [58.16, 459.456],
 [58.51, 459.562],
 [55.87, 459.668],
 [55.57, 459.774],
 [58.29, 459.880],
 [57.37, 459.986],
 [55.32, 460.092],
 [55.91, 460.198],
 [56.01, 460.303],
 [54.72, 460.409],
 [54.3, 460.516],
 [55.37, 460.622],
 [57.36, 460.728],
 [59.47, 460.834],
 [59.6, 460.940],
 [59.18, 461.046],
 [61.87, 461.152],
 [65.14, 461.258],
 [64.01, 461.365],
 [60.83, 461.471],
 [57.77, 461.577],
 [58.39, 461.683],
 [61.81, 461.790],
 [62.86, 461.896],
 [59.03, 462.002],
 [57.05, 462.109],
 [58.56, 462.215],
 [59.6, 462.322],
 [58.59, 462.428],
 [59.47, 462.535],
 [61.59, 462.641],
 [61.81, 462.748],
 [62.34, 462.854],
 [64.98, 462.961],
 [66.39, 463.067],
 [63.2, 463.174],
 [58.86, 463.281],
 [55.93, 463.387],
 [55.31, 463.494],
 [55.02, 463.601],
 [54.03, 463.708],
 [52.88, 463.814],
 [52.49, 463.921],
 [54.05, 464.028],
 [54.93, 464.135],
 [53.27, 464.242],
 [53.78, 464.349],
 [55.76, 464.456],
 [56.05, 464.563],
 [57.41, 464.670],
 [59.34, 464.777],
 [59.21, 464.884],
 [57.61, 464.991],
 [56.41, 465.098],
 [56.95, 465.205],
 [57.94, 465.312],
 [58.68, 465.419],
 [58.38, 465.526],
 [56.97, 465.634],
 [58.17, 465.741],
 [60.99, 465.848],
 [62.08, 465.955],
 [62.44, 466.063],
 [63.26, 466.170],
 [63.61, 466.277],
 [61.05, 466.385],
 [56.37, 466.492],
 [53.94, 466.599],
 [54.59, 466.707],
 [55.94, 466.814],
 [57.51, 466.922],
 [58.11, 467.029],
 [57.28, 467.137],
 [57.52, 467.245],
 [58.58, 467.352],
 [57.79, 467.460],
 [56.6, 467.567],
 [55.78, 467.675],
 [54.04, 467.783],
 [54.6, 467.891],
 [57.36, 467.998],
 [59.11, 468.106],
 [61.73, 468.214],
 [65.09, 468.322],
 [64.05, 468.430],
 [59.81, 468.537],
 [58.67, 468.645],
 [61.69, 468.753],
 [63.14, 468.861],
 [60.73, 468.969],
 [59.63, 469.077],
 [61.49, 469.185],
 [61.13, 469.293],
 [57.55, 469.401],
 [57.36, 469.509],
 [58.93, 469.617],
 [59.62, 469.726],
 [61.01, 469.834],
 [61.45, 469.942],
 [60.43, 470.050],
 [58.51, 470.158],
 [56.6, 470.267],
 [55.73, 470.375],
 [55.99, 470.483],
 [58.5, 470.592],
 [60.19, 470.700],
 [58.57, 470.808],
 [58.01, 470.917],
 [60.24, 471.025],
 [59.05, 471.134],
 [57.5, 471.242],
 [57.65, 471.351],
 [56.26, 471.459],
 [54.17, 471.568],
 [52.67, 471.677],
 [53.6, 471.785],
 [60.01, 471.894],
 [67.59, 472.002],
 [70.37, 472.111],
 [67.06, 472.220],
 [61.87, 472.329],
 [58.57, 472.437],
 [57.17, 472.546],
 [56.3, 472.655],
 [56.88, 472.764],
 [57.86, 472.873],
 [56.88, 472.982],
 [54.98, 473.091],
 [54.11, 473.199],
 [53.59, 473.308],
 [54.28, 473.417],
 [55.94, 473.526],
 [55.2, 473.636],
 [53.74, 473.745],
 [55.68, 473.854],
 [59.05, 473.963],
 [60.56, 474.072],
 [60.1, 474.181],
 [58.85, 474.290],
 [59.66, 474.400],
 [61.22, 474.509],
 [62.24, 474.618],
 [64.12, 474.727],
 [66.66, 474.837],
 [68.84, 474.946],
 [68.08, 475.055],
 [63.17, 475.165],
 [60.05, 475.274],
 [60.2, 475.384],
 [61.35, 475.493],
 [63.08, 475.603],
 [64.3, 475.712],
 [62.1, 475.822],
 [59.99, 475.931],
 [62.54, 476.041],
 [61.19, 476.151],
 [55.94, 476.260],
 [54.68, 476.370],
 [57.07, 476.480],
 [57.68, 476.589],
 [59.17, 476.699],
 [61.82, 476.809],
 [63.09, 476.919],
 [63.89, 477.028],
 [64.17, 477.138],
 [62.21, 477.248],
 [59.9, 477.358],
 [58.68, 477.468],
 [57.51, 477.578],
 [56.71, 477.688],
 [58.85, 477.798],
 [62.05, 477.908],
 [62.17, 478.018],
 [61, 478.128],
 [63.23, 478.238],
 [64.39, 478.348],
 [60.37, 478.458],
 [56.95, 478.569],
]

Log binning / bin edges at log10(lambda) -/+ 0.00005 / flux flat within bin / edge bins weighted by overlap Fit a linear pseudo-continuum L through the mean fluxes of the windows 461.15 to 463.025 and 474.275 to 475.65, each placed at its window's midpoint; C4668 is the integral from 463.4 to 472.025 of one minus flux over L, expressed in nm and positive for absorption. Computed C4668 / 0.52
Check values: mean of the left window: 60.9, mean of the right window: 63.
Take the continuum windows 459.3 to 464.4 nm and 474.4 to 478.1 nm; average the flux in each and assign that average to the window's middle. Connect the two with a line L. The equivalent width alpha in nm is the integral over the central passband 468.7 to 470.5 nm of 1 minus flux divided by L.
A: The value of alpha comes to 0.01 nm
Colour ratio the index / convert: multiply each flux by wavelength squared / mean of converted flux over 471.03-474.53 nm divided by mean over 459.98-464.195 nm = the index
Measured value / 1.0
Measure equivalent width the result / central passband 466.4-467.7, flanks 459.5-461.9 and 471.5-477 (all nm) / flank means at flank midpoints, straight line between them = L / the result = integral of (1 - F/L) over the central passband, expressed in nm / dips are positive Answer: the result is 0.05 nm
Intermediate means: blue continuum 58.4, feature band 56.8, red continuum 59.7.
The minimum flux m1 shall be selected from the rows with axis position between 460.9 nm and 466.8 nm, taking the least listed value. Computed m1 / 52.49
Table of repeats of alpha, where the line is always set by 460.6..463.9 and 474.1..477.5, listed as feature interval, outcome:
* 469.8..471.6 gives 0.075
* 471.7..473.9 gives 0.110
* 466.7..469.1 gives 0.066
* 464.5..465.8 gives 0.049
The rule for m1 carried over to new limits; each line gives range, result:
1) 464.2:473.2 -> 52.67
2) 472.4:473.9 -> 53.59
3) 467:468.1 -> 54.04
